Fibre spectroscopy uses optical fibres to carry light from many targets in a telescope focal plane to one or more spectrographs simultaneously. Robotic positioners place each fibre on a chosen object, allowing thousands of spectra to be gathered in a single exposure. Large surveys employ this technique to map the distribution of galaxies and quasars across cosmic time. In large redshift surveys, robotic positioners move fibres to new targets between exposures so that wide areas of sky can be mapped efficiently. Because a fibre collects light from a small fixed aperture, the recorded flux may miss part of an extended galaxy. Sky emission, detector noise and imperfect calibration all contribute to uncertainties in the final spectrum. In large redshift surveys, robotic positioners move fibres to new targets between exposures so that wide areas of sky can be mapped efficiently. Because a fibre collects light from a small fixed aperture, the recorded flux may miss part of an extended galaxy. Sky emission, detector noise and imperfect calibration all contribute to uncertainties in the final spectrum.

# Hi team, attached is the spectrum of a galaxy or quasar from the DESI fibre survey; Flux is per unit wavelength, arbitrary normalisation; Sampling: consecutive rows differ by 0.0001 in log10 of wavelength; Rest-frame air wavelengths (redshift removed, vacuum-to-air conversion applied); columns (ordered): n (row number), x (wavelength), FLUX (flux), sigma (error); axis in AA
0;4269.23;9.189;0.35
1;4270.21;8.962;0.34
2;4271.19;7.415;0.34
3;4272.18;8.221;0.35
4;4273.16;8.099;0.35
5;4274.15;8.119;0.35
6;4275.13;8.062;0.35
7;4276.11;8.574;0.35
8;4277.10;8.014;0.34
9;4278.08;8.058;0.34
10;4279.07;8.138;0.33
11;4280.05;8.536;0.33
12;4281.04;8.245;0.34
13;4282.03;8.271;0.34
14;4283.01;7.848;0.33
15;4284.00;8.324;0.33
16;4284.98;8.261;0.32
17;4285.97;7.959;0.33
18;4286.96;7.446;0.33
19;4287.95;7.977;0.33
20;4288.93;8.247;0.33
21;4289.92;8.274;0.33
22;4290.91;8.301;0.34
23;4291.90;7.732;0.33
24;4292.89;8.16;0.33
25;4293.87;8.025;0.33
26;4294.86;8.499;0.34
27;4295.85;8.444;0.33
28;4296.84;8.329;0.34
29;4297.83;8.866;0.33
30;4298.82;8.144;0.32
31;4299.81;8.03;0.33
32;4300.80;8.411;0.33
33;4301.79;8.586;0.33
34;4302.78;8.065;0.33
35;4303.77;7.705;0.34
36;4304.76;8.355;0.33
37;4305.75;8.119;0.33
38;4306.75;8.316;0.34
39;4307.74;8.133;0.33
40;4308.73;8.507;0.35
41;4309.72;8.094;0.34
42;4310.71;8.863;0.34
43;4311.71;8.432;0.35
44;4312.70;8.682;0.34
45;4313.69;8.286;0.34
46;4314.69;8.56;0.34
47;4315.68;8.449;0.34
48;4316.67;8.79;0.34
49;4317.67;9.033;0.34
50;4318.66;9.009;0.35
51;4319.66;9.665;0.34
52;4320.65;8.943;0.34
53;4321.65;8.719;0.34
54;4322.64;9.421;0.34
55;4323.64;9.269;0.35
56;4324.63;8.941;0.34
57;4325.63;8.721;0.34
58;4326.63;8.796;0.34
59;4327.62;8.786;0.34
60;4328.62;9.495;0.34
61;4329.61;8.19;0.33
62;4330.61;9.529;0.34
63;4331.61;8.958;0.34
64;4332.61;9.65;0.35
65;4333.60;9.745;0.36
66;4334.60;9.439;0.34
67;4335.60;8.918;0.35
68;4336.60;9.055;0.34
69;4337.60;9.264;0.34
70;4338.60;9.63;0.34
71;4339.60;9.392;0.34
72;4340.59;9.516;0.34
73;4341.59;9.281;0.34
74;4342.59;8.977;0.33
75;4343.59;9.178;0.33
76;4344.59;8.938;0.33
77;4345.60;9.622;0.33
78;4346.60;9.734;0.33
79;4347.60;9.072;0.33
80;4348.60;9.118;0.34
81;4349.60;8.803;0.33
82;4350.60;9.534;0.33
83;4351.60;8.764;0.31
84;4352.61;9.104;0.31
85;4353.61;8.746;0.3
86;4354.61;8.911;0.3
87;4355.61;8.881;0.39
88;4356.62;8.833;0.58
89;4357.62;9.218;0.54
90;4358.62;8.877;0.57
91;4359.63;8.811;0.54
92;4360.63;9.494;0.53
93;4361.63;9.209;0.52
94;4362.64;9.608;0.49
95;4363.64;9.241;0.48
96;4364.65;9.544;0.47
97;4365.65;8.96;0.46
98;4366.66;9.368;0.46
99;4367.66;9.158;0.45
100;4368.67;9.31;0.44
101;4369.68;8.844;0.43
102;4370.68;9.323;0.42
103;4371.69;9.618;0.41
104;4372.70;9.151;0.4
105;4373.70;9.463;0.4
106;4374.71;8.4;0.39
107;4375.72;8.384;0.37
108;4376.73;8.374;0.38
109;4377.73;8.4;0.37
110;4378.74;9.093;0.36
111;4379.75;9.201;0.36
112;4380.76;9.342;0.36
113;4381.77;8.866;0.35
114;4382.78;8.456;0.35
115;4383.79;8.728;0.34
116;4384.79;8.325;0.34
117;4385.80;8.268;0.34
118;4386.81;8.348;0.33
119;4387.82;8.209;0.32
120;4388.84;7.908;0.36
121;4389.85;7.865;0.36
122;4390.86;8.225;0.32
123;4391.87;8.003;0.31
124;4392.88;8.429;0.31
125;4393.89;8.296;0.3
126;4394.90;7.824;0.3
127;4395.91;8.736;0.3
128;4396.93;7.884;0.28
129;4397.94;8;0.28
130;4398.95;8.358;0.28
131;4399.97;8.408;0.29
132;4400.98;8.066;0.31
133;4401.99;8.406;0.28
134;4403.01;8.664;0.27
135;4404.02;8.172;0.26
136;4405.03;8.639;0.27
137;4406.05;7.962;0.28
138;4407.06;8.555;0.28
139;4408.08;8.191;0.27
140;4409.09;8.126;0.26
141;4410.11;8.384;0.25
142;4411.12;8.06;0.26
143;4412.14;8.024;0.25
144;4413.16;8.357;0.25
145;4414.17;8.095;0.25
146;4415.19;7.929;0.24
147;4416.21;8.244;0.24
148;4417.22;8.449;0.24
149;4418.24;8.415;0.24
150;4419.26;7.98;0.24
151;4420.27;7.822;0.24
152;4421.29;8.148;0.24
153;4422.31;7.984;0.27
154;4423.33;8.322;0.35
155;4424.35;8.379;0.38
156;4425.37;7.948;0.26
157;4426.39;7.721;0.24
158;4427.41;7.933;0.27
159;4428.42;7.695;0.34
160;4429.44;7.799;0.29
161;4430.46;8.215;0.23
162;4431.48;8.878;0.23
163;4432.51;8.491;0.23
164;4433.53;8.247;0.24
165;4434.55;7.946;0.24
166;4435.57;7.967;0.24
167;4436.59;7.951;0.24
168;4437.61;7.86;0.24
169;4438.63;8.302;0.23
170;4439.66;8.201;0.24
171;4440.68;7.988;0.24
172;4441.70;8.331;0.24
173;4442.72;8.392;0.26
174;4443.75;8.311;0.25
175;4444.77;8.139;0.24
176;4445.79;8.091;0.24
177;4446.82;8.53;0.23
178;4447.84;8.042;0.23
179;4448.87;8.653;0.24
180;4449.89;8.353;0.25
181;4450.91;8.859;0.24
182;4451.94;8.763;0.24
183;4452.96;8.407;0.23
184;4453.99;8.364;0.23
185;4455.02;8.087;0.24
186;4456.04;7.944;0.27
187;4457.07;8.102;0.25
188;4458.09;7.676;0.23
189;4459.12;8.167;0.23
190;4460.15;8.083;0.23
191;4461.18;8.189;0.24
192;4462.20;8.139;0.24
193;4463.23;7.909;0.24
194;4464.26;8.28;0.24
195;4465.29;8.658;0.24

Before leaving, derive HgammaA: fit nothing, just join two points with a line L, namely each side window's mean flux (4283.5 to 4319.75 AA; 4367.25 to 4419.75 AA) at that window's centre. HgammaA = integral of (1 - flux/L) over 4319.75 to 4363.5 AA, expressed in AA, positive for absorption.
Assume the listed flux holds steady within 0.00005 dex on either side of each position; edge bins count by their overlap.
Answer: -4.0 AA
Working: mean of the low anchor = 8.34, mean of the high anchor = 8.46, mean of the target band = 9.15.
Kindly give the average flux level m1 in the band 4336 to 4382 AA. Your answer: 9.12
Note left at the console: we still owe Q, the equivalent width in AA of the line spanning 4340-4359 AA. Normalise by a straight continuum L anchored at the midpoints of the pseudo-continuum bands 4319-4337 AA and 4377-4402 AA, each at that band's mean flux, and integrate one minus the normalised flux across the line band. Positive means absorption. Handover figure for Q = -0.5 AA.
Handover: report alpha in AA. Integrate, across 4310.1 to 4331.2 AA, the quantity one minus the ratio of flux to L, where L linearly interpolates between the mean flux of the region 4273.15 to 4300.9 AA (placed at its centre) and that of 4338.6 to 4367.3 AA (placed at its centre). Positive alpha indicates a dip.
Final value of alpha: -0.5 AA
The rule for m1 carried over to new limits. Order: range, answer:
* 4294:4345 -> 8.8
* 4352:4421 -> 8.59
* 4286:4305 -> 8.18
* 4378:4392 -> 8.5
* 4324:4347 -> 9.2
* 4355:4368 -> 9.17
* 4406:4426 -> 8.17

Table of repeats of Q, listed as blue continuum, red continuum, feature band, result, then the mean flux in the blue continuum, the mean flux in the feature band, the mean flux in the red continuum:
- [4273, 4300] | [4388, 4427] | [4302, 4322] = -0.9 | 8.18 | 8.53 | 8.18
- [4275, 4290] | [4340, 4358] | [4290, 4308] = 0.3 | 8.14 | 8.24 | 9.13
